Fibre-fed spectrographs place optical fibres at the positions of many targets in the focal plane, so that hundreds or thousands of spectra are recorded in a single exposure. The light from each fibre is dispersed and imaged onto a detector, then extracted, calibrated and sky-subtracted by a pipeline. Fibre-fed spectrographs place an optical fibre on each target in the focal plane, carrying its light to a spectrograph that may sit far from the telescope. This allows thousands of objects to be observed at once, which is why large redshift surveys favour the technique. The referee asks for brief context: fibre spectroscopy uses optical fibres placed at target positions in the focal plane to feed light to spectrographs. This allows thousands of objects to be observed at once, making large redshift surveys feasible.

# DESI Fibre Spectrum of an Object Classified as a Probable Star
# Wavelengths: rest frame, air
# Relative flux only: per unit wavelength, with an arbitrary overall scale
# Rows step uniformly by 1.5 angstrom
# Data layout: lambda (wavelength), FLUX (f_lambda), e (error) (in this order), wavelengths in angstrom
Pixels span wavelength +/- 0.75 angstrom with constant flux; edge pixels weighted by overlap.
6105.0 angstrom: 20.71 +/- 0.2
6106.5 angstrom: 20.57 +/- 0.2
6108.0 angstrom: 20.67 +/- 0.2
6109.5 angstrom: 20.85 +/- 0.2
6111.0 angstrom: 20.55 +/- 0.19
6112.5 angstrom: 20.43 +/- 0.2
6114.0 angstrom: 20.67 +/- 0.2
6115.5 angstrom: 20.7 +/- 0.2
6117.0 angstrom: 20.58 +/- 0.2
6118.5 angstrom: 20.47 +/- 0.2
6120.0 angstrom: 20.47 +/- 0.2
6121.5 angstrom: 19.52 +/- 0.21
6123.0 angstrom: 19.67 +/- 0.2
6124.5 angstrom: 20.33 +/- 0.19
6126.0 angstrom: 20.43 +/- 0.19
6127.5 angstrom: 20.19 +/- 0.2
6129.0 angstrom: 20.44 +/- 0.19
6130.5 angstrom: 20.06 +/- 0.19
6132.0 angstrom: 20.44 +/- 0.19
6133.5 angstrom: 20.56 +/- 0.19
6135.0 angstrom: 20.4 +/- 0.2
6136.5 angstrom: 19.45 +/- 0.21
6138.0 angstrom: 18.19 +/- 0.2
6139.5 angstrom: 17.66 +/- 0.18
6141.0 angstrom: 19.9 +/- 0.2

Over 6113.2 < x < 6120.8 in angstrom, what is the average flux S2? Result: 20.6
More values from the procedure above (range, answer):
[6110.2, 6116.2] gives 20.6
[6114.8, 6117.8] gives 20.6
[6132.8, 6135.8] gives 20.5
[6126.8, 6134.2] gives 20.3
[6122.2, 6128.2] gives 20.1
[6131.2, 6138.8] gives 19.8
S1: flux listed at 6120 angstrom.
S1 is 20.47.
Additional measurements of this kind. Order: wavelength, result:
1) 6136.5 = 19.45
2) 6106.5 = 20.57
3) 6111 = 20.55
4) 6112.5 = 20.43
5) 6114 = 20.67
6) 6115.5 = 20.7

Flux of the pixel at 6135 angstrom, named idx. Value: 20.4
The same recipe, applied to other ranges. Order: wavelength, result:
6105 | 20.71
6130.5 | 20.06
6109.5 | 20.85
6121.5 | 19.52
